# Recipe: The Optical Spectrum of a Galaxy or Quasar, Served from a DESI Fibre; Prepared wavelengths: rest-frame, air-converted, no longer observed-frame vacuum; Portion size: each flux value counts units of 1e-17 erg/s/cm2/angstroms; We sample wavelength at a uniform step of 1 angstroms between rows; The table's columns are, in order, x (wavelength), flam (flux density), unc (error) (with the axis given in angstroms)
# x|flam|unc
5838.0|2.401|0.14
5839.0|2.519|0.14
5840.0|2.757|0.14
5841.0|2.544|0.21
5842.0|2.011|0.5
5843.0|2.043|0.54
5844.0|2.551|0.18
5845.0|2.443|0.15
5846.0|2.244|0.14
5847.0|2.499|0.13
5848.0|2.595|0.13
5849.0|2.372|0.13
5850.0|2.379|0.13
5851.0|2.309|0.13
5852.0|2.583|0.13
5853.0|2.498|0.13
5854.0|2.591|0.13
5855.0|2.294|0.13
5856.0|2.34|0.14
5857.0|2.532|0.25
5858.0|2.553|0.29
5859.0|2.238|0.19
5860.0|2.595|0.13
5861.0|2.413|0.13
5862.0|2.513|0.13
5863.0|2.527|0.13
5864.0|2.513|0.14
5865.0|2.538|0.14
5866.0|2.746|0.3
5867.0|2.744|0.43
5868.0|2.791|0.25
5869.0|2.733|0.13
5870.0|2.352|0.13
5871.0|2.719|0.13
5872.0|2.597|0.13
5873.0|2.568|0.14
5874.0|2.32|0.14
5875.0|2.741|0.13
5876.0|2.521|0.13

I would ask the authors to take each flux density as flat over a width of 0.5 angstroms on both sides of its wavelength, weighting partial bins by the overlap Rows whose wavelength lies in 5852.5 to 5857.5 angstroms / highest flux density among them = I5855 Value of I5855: 2.591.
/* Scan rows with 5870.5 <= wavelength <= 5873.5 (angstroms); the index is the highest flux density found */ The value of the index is 2.719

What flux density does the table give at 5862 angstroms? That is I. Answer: 2.513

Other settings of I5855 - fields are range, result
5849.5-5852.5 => 2.583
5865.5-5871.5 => 2.791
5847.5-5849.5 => 2.595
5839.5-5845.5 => 2.757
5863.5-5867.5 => 2.746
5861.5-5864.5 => 2.527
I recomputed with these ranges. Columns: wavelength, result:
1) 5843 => 2.043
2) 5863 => 2.527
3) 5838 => 2.401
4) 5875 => 2.741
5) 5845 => 2.443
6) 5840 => 2.757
